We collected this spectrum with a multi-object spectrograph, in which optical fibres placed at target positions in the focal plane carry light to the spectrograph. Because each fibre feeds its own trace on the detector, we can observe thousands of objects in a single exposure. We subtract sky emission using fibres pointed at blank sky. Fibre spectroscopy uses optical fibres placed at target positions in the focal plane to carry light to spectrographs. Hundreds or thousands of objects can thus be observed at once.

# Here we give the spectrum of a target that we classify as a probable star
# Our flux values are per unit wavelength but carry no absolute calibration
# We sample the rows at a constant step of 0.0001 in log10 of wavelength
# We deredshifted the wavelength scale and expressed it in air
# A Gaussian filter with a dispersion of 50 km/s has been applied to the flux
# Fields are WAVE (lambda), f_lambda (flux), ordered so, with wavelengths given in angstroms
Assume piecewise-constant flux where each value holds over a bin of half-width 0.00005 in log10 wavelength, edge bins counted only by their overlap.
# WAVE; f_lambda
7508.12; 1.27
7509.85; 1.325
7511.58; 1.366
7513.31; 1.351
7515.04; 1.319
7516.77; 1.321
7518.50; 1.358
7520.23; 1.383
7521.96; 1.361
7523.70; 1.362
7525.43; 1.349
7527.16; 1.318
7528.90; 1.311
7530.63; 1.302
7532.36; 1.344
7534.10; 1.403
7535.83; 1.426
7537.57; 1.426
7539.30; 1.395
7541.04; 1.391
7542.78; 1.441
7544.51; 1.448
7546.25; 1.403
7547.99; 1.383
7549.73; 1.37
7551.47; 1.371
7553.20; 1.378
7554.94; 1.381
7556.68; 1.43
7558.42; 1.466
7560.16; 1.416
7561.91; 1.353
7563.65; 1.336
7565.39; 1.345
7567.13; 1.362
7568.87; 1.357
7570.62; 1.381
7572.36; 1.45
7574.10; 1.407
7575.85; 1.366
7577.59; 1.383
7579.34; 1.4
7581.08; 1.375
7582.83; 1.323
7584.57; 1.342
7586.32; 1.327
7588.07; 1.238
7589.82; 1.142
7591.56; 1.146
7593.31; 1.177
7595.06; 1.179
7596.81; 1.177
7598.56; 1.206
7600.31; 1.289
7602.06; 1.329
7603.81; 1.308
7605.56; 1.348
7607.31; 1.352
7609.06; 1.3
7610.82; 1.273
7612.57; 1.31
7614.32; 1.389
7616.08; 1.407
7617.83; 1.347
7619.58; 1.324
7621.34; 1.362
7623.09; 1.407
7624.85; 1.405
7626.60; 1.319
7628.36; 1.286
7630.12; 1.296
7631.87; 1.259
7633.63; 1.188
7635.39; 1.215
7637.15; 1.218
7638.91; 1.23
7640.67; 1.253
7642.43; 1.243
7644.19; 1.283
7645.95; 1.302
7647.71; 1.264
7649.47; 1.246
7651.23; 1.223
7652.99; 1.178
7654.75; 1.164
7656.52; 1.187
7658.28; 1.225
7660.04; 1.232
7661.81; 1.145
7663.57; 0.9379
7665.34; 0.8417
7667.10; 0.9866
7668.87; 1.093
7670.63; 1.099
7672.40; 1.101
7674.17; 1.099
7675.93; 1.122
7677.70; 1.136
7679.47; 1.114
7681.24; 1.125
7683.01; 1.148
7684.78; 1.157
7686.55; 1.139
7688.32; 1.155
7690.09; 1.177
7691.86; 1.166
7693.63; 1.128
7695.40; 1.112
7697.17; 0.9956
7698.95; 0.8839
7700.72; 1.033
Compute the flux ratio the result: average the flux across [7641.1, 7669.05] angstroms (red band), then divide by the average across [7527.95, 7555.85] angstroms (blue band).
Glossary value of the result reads 0.84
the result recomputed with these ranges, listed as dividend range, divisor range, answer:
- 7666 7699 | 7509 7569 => 0.81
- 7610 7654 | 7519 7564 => 0.93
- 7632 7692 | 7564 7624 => 0.88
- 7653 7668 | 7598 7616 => 0.83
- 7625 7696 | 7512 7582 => 0.85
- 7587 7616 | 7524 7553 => 0.92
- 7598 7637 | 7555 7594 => 0.98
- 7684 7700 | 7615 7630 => 0.81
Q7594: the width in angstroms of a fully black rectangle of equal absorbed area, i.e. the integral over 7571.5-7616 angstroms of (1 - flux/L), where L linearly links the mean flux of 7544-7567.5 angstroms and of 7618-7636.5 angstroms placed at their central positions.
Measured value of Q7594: 1.4 angstroms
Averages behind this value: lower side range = 1.39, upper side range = 1.31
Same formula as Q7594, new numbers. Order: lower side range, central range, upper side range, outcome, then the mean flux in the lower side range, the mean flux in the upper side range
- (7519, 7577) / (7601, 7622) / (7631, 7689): -1.34 angstroms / 1.38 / 1.16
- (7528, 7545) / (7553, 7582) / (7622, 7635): -0.59 angstroms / 1.39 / 1.31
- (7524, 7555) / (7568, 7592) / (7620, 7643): 0.06 angstroms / 1.38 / 1.28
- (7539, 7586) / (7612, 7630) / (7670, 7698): -1.34 angstroms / 1.39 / 1.12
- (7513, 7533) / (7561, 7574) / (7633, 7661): -0.72 angstroms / 1.34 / 1.23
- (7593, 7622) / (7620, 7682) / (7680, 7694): 1.25 angstroms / 1.3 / 1.15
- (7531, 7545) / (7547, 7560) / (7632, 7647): -0.17 angstroms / 1.4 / 1.24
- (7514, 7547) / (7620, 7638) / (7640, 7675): -1.39 angstroms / 1.37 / 1.15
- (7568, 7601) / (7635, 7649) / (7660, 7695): -0.90 angstroms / 1.3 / 1.1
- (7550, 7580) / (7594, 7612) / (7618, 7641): 0.74 angstroms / 1.39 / 1.29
